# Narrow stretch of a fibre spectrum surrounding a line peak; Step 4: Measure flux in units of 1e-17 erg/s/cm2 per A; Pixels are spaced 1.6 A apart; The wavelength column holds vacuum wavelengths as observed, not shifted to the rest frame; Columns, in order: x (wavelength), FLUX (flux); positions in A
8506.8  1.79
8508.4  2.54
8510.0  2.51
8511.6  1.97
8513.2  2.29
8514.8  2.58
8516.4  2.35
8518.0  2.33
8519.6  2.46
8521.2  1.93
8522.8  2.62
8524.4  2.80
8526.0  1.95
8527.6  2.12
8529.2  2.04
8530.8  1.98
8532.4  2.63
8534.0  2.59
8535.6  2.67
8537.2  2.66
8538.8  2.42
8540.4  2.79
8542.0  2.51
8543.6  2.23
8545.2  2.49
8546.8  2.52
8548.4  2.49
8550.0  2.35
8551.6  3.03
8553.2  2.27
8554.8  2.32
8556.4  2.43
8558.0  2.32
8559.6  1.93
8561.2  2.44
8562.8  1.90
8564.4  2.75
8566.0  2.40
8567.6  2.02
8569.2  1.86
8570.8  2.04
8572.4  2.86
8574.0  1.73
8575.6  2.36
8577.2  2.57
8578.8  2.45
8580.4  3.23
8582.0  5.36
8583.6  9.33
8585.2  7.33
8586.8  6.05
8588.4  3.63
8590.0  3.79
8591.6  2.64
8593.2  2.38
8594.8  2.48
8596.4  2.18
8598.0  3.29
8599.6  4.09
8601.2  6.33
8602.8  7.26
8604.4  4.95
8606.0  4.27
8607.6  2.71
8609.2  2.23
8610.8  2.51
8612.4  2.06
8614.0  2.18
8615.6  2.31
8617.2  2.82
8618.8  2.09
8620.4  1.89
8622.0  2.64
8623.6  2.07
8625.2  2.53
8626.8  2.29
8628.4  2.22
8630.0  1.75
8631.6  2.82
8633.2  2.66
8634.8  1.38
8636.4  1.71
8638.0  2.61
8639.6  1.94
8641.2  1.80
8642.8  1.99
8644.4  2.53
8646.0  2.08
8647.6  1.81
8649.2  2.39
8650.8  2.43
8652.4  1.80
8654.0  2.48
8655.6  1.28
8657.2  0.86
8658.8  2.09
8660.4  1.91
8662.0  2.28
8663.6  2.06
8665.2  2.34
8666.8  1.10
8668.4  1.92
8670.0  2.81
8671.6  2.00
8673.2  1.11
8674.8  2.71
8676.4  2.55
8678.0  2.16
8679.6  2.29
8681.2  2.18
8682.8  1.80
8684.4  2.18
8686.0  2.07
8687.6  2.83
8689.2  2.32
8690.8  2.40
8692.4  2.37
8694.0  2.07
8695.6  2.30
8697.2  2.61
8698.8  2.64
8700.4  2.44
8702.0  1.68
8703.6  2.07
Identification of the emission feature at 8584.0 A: [S II] 6716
